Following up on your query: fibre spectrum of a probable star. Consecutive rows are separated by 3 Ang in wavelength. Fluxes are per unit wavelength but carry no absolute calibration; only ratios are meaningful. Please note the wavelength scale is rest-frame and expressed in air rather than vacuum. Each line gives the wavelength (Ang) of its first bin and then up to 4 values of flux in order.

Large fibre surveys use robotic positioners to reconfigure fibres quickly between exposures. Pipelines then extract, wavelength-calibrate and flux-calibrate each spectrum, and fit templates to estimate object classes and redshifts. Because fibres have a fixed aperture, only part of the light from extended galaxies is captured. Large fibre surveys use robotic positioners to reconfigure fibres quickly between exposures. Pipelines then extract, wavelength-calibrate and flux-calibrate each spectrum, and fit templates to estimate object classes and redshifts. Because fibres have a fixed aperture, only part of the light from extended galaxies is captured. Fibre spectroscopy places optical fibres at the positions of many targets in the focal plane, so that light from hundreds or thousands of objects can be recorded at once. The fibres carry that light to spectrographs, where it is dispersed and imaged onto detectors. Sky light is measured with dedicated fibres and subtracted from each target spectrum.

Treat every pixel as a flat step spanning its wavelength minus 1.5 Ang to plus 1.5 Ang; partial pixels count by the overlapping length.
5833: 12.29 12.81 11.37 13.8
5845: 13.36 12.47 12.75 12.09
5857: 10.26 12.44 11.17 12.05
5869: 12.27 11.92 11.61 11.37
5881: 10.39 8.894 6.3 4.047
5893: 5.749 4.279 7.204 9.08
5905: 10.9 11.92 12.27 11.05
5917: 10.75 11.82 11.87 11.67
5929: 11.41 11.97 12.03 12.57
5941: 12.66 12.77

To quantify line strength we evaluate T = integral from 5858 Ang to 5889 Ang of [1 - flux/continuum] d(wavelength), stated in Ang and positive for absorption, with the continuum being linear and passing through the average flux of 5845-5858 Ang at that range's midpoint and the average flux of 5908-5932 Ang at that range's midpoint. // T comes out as 3.2 Ang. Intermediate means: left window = 12.1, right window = 11.6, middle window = 10.7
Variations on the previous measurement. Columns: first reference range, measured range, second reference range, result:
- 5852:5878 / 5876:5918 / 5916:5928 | 9.9 Ang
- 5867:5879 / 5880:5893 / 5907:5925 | 5.1 Ang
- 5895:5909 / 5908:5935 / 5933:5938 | -2.4 Ang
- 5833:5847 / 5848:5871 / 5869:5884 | 0.0 Ang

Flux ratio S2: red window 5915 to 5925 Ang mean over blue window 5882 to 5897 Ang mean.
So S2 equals 1.9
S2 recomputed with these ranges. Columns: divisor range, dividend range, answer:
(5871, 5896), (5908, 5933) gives 1.37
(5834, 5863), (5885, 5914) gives 0.66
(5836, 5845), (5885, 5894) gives 0.43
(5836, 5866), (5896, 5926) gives 0.86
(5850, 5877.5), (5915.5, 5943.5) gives 1.01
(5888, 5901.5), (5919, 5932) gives 2.08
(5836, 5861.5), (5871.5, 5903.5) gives 0.66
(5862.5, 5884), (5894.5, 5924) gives 0.89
